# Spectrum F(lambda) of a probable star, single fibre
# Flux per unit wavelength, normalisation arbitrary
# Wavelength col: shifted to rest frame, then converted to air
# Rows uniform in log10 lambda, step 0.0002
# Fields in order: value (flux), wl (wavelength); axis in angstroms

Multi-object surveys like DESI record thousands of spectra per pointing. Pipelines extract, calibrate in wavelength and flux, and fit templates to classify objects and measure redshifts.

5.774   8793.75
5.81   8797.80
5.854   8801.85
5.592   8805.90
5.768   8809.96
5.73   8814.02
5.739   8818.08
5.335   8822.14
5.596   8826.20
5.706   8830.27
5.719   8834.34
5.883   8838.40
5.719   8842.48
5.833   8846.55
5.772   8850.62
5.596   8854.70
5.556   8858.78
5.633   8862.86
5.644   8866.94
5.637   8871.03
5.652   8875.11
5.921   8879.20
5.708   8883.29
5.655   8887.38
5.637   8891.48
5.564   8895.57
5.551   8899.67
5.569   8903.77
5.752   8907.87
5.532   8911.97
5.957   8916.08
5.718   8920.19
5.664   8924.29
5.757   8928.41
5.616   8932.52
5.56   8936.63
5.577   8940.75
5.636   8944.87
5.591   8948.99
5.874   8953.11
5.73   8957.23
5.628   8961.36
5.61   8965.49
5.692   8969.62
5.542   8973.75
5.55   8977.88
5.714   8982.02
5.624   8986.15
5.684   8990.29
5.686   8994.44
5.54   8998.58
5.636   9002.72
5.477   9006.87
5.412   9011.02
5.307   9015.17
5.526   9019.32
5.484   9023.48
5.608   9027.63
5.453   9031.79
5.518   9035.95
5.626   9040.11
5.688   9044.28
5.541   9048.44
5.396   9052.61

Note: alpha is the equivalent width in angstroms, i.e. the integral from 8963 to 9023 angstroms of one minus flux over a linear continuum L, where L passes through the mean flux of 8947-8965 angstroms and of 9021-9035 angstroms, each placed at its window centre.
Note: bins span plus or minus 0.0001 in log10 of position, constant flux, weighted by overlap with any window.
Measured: 0.4 angstroms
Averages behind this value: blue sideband 5.7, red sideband 5.52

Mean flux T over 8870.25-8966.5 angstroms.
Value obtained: 5.67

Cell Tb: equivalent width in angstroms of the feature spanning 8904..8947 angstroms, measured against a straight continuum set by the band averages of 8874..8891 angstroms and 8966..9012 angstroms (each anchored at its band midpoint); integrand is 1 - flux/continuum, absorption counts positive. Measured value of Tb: 0.03 angstroms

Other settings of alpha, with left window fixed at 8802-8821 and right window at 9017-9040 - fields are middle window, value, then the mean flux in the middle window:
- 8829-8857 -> -0.3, 5.75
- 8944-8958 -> -0.3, 5.71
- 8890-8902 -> 0.1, 5.58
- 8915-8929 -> -0.4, 5.76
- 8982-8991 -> -0.2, 5.67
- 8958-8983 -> -0.2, 5.62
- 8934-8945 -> 0.0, 5.58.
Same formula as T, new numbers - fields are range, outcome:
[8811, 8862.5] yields 5.68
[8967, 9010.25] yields 5.61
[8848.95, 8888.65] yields 5.68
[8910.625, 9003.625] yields 5.66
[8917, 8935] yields 5.7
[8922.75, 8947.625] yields 5.63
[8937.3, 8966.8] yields 5.66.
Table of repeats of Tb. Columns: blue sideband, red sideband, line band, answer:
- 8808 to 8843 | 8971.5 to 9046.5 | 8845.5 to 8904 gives -0.1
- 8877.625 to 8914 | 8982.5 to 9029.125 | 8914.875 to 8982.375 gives -0.8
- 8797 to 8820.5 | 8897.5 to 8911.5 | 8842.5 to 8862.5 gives 0.0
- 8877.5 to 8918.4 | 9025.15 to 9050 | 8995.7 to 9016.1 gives 0.4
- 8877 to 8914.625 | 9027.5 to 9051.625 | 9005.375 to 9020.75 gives 0.4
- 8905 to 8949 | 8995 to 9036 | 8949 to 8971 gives -0.3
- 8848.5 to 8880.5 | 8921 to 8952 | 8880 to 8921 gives -0.1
